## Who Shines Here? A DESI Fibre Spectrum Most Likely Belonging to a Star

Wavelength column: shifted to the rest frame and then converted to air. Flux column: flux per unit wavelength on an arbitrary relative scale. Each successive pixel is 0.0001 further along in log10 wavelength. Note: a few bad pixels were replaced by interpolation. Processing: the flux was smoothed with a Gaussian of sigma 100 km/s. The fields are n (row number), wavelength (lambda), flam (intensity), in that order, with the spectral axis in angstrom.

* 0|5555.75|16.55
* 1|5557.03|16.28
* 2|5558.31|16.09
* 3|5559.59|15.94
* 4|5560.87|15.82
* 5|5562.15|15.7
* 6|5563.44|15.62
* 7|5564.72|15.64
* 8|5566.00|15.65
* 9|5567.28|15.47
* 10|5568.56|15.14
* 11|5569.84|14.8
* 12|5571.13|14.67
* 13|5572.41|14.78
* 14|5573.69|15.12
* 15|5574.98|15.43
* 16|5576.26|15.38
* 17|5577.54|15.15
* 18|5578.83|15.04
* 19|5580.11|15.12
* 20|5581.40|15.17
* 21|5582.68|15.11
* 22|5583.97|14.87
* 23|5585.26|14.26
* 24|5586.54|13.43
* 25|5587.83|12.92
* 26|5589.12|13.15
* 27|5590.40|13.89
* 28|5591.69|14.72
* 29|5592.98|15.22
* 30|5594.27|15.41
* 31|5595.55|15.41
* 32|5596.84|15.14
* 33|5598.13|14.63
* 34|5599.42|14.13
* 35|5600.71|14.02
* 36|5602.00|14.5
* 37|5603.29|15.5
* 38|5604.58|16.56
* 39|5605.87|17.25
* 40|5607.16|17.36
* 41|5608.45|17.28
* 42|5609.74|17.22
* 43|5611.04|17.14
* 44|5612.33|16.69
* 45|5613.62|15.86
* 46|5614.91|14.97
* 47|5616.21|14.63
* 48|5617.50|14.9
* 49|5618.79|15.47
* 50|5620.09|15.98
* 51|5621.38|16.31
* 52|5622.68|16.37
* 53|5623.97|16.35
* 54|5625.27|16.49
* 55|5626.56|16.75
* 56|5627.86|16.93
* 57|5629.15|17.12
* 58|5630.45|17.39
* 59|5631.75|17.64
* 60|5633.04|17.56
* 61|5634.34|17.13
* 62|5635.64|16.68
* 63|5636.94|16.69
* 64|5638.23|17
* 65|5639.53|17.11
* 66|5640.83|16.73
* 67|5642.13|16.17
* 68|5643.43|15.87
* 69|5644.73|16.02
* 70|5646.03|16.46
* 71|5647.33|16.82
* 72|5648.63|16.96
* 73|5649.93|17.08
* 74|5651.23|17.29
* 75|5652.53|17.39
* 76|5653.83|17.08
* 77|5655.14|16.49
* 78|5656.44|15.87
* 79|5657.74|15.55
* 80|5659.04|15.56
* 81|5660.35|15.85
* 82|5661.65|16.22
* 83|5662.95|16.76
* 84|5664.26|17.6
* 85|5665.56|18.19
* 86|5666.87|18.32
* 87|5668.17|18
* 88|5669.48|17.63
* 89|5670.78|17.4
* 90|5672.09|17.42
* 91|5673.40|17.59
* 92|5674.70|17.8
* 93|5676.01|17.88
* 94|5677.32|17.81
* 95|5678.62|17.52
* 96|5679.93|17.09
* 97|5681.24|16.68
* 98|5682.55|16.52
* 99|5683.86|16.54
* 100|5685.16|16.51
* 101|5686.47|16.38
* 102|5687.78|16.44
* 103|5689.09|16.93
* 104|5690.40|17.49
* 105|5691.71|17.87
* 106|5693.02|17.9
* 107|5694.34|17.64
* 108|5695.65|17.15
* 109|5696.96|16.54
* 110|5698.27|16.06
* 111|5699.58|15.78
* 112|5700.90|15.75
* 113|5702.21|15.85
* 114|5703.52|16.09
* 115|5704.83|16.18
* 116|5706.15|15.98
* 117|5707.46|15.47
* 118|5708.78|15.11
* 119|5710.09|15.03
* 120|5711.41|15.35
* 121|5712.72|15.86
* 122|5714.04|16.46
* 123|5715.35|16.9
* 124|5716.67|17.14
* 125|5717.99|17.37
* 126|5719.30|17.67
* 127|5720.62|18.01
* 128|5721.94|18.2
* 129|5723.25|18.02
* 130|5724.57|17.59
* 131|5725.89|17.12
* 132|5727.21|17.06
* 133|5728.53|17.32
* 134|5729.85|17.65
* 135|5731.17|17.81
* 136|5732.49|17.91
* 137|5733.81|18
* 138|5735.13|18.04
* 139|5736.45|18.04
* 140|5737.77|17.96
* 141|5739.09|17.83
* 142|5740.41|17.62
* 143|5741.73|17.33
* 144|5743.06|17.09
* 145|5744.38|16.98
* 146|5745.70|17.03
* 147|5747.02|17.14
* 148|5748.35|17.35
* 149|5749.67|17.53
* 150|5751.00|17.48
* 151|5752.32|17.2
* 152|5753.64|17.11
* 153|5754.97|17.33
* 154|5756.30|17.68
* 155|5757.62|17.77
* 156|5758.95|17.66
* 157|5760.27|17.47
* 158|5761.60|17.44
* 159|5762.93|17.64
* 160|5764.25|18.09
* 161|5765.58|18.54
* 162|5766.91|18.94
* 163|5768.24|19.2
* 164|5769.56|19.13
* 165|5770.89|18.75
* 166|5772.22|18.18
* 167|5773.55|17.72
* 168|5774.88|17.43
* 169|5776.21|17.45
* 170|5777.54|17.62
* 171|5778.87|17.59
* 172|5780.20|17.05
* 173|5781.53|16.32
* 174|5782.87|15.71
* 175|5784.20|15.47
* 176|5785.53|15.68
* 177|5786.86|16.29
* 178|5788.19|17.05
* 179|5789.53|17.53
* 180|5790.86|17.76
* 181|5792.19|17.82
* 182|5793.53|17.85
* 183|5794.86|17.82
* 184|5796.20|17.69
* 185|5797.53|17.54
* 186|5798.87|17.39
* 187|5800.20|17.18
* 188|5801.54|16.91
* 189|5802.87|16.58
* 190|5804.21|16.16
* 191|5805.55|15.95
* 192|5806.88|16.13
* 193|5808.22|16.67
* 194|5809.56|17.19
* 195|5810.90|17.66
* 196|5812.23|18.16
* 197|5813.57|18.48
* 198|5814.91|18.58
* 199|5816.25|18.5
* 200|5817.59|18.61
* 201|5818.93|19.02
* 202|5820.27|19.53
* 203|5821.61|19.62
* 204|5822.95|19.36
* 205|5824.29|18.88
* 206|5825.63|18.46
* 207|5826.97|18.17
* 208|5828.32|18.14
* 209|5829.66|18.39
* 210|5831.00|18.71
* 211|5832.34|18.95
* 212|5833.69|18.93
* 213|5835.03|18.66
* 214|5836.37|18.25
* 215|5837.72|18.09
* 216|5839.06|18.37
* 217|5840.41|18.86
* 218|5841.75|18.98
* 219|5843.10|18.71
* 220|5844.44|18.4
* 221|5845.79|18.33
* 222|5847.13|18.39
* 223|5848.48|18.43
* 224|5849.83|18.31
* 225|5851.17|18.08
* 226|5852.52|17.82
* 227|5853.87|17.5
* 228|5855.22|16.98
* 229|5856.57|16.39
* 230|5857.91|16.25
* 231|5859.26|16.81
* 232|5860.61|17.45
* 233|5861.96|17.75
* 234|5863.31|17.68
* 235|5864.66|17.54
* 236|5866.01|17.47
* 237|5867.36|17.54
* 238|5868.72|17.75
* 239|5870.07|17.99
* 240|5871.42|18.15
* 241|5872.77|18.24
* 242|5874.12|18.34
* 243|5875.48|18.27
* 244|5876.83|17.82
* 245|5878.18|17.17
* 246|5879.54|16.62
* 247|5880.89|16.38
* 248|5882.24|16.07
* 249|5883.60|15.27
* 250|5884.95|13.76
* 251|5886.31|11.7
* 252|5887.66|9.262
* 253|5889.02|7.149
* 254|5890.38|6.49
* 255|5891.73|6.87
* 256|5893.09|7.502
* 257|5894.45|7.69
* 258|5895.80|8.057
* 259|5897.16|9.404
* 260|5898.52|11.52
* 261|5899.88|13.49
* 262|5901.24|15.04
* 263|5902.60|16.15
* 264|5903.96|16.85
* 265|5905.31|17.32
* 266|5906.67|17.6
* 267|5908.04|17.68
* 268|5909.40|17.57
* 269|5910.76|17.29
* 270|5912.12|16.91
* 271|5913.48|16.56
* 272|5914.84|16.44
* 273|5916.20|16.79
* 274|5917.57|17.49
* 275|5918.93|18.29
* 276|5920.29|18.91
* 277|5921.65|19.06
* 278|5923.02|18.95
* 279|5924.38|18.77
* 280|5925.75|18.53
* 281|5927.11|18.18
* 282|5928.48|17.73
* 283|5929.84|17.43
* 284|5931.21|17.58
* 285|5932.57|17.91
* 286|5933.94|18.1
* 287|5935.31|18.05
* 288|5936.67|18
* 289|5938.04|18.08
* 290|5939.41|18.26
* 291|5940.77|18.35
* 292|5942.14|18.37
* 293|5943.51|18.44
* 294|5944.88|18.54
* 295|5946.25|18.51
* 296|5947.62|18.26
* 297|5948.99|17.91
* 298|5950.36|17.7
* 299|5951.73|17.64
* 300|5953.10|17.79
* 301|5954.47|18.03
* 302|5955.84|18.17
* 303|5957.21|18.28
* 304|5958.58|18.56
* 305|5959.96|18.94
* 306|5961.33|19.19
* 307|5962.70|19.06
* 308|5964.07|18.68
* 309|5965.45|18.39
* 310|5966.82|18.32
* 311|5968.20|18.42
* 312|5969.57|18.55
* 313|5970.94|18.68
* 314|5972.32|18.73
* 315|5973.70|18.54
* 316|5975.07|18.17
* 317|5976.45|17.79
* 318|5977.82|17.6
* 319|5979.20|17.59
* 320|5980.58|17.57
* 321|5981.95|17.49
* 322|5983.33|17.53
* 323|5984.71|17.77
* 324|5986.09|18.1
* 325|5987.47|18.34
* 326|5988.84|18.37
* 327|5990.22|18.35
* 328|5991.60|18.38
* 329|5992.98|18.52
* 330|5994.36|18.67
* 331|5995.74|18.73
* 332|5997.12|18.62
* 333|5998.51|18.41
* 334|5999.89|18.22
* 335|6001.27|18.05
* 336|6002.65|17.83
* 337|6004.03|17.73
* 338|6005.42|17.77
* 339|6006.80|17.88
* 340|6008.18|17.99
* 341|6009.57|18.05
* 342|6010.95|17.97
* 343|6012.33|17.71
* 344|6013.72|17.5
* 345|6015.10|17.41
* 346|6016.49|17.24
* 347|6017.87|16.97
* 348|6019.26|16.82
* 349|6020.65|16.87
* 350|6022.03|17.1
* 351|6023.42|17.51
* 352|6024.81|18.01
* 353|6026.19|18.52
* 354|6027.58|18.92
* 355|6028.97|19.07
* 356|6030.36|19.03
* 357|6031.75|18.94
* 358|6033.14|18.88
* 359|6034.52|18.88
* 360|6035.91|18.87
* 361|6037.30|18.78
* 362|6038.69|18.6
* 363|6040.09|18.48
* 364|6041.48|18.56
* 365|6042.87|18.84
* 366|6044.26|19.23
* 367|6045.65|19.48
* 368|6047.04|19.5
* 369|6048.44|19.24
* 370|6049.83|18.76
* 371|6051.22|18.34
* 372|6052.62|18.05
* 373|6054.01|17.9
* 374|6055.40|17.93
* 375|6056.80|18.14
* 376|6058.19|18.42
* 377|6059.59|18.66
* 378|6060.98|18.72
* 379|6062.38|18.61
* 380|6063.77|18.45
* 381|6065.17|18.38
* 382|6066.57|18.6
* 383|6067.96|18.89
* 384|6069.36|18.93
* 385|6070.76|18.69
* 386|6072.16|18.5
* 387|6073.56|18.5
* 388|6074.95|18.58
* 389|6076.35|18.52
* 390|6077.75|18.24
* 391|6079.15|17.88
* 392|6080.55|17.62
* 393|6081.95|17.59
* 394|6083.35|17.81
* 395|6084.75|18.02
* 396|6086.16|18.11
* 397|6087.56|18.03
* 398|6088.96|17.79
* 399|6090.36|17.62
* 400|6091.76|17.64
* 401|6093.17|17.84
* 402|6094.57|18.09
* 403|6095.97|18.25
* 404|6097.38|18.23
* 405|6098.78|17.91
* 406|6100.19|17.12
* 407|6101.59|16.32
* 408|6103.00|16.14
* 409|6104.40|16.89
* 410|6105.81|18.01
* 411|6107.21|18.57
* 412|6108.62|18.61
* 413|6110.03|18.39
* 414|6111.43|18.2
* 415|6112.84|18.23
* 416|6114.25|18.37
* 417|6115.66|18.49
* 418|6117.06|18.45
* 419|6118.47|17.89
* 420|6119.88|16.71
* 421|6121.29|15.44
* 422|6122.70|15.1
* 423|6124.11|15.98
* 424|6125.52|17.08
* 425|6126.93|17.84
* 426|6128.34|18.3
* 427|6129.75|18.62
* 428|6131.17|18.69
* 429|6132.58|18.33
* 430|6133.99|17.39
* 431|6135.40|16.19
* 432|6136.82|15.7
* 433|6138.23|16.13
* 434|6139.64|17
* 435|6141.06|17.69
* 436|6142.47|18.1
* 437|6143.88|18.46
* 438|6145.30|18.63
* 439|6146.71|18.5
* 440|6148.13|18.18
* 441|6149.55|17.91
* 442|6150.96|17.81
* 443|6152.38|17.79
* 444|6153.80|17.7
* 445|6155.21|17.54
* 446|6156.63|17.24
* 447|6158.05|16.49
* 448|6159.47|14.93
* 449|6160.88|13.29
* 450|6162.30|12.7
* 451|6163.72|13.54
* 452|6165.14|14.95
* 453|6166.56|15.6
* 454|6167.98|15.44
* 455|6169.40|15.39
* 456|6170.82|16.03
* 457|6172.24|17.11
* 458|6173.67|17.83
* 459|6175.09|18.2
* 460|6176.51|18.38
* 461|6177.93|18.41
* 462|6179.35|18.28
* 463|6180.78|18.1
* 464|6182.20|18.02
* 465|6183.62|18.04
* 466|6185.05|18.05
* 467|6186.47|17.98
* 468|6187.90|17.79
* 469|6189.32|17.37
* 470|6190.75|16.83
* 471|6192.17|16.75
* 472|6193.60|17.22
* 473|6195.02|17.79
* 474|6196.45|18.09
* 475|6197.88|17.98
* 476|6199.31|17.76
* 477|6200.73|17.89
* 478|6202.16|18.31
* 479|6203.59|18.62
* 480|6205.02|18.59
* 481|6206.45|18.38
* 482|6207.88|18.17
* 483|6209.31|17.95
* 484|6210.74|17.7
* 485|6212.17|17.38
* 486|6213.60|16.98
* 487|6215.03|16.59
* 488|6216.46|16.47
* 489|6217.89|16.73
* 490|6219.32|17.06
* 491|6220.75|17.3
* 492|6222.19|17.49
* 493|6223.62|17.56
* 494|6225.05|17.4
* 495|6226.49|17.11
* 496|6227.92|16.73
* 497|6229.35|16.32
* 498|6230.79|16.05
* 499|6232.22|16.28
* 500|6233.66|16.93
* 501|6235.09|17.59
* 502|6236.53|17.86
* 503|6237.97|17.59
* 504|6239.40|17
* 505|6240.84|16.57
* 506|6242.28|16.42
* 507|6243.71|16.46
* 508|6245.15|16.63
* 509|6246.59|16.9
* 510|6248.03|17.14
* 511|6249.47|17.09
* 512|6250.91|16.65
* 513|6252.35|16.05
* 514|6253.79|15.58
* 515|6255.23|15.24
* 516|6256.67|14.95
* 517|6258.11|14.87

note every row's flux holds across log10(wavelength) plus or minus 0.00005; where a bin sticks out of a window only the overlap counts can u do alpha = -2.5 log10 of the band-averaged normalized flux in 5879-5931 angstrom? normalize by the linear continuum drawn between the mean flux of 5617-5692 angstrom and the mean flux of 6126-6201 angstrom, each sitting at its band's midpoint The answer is 0.15 mag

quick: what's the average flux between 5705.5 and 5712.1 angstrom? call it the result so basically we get 15.4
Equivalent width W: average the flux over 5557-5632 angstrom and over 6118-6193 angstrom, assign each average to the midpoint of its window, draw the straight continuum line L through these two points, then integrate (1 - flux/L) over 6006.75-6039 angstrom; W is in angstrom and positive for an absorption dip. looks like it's -2.7 angstrom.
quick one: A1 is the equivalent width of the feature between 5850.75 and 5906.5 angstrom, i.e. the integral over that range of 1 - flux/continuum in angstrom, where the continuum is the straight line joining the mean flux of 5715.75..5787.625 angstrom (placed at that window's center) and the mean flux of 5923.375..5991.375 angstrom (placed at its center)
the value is 9.4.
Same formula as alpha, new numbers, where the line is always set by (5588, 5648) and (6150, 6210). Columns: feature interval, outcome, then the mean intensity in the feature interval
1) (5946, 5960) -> -0.09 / 18.1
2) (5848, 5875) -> -0.07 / 17.6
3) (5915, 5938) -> -0.09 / 18.1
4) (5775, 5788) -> -0.02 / 16.6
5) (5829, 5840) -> -0.13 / 18.5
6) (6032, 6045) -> -0.12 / 18.8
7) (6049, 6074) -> -0.10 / 18.5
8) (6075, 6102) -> -0.05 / 17.9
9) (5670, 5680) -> -0.09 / 17.6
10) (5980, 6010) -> -0.08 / 18.1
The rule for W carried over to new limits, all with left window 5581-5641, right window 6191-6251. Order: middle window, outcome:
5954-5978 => -2.6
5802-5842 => -4.6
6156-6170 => 1.8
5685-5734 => -2.4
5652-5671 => -1.2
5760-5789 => -2.3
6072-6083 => -0.8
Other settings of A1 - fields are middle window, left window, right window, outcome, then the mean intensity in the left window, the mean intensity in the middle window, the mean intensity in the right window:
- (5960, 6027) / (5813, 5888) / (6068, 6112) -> -0.67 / 17.7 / 18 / 18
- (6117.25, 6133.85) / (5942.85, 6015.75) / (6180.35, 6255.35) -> 0.29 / 18.2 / 17.3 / 17.3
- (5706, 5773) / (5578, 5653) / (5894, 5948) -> -4.71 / 15.9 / 17.4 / 16.8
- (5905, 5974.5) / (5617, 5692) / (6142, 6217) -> -4.20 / 16.9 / 18.1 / 17.3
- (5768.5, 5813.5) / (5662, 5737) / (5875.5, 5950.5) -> -1.90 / 17.1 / 17.2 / 15.8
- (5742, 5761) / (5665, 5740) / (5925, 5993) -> -0.05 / 17.1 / 17.3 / 18.2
